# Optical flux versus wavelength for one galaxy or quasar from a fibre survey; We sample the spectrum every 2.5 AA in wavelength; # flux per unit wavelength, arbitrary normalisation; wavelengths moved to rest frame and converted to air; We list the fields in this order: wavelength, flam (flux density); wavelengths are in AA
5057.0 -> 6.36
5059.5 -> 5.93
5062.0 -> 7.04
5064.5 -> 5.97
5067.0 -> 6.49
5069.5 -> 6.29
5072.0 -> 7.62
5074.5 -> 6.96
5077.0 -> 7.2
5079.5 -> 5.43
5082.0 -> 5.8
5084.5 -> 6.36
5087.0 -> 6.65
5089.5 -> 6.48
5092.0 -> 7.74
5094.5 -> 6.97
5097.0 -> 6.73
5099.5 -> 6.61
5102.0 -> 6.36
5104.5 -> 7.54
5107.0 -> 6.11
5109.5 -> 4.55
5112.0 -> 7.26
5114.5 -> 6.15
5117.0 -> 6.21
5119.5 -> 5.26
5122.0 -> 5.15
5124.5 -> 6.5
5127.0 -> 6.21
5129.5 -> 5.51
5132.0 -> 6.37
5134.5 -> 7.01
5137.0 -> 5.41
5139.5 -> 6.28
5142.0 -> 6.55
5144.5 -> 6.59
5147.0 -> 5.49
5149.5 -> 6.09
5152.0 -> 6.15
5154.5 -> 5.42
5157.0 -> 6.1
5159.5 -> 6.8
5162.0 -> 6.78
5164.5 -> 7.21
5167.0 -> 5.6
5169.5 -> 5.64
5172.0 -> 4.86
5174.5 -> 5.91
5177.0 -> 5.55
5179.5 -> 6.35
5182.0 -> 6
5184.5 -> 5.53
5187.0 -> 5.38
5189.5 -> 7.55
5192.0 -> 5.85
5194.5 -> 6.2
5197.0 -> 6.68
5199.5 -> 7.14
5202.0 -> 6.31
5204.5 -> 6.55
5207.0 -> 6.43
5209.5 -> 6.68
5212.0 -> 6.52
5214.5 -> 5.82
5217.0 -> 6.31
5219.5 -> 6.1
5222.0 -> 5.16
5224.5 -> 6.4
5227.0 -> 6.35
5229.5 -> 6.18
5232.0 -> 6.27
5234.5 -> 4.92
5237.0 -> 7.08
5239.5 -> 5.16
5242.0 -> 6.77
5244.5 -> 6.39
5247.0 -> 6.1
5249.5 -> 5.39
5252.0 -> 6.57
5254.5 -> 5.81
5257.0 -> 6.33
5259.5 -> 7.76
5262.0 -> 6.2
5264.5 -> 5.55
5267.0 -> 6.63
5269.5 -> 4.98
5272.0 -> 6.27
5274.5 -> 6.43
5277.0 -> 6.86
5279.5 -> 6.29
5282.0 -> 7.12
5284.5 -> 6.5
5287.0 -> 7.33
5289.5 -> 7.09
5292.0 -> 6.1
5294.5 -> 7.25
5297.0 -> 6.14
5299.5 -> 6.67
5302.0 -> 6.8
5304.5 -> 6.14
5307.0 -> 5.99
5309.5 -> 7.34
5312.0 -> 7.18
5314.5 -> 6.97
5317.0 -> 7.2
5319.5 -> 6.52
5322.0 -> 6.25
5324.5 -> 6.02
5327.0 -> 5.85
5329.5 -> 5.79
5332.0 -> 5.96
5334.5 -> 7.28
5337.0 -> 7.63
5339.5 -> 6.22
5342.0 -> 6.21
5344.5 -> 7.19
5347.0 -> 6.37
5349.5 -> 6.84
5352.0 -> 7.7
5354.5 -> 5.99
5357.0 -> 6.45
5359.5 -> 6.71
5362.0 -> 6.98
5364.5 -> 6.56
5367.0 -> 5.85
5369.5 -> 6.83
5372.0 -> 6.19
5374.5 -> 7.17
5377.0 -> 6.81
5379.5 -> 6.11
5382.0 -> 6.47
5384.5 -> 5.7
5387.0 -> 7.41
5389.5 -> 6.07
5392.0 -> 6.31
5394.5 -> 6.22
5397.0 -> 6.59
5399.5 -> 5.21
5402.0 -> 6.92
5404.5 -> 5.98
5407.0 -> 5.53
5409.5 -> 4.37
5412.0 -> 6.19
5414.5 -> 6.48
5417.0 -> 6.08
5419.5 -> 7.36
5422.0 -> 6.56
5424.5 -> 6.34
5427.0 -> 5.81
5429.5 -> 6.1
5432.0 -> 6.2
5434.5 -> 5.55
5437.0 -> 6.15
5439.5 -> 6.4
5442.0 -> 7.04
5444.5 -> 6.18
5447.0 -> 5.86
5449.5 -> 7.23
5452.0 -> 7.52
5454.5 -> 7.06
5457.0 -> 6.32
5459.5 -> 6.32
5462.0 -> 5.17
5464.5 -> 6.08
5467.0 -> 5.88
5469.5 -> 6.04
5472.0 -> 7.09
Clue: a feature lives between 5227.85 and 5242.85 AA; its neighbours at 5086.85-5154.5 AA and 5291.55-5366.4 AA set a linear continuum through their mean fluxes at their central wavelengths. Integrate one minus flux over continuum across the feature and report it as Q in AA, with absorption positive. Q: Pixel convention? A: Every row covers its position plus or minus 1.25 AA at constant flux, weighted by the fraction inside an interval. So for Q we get 0.94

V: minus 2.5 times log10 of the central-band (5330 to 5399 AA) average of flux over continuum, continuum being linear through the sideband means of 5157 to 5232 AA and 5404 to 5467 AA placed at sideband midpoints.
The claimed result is -0.06 mag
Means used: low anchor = 6.2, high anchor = 6.23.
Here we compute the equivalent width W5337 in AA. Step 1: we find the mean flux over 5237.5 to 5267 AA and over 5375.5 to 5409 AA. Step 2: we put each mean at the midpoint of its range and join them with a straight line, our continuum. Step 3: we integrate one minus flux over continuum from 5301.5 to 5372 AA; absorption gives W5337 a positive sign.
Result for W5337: -4.2 AA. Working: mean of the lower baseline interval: 6.23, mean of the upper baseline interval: 6.22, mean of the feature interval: 6.59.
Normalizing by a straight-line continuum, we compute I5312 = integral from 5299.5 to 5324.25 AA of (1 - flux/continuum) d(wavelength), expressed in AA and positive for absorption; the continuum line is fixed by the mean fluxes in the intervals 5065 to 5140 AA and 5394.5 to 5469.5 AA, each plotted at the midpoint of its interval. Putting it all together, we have -1.60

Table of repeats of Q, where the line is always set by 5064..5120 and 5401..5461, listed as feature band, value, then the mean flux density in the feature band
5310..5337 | -0.9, 6.58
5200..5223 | 0.6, 6.25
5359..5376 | -0.7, 6.61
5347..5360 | -0.7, 6.7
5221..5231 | 0.6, 6.05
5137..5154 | 0.9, 6.1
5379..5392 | -0.1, 6.36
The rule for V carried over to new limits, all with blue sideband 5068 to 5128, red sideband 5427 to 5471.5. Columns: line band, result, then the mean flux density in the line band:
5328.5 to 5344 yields -0.037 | 6.56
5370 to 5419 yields 0.016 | 6.23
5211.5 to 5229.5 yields 0.052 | 6.08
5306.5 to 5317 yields -0.102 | 6.97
